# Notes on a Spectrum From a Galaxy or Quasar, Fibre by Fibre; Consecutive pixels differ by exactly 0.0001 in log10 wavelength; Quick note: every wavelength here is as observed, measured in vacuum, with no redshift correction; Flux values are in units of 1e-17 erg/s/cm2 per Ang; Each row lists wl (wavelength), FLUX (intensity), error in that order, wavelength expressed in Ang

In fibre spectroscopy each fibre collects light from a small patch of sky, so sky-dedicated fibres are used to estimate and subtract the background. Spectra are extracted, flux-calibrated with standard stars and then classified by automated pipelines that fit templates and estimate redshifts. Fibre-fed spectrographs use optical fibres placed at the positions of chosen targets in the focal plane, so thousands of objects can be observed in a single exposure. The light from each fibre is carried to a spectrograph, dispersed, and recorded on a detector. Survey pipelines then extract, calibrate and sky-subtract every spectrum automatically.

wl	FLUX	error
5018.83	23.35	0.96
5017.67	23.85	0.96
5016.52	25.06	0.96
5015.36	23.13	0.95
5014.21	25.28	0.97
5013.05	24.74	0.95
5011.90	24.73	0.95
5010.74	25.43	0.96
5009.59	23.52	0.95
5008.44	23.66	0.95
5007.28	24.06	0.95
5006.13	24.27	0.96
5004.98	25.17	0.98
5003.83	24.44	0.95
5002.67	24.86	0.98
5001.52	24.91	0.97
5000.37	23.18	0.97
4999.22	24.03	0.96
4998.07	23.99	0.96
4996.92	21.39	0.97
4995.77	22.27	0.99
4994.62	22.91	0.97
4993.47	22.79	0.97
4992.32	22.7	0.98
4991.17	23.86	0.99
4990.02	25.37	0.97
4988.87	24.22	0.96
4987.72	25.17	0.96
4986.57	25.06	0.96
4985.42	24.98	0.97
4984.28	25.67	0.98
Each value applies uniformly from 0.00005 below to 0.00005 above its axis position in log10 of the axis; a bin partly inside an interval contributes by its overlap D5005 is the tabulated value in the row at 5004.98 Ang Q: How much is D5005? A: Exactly 25.17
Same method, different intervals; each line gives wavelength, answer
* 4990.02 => 25.37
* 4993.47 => 22.79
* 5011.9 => 24.73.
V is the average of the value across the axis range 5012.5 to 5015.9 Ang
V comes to 24.4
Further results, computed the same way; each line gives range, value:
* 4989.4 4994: 23.7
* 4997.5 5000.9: 23.8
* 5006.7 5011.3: 24.2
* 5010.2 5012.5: 25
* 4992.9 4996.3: 22.7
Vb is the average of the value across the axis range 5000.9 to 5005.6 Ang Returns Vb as 24.8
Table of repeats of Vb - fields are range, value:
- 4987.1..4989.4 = 24.7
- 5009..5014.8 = 24.8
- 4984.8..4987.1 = 25.1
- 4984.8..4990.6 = 25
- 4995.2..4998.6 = 22.5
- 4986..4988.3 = 25.1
